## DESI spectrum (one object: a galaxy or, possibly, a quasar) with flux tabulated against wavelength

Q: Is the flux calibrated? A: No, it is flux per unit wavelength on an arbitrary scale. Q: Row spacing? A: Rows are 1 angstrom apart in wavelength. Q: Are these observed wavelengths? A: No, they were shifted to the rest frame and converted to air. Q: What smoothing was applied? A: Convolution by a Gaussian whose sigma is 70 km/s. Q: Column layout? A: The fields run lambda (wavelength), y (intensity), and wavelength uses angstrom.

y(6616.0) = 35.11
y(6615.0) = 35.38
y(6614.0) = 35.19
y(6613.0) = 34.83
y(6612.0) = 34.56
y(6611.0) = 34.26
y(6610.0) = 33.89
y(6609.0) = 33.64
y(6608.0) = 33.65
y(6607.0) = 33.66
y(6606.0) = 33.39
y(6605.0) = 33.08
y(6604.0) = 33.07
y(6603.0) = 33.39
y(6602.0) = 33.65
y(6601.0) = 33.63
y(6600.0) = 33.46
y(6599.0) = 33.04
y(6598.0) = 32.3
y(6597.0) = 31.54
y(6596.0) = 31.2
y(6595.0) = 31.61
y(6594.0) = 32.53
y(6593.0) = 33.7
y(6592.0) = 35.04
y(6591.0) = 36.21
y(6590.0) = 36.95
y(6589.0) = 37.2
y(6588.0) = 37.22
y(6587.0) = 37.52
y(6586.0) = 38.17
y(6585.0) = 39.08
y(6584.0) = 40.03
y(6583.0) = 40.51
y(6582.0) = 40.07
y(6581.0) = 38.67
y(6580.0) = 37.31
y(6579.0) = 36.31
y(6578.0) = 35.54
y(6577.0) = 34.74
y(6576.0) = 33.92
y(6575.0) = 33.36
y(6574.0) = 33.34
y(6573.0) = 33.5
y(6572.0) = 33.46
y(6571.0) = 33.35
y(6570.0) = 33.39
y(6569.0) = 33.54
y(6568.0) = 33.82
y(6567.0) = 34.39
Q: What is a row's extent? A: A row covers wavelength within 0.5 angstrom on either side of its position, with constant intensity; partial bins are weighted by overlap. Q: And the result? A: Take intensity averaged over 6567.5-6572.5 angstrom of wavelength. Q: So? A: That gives 33.5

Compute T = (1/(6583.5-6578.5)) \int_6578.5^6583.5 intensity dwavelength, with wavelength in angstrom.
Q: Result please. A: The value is 38.6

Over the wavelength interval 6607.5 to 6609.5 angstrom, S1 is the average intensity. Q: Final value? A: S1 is 33.6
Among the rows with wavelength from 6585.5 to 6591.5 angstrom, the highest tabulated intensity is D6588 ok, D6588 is 38.17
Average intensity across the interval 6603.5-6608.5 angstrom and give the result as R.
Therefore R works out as 33.4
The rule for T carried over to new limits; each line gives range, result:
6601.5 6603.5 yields 33.5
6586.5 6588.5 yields 37.4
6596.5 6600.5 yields 32.6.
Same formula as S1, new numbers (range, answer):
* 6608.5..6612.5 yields 34.1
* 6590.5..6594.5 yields 34.4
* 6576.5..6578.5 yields 35.1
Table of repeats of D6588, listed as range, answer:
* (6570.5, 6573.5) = 33.5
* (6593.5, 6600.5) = 33.46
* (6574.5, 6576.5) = 33.92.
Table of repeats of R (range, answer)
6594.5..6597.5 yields 31.4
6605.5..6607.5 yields 33.5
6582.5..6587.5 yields 39.1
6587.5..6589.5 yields 37.2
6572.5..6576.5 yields 33.5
